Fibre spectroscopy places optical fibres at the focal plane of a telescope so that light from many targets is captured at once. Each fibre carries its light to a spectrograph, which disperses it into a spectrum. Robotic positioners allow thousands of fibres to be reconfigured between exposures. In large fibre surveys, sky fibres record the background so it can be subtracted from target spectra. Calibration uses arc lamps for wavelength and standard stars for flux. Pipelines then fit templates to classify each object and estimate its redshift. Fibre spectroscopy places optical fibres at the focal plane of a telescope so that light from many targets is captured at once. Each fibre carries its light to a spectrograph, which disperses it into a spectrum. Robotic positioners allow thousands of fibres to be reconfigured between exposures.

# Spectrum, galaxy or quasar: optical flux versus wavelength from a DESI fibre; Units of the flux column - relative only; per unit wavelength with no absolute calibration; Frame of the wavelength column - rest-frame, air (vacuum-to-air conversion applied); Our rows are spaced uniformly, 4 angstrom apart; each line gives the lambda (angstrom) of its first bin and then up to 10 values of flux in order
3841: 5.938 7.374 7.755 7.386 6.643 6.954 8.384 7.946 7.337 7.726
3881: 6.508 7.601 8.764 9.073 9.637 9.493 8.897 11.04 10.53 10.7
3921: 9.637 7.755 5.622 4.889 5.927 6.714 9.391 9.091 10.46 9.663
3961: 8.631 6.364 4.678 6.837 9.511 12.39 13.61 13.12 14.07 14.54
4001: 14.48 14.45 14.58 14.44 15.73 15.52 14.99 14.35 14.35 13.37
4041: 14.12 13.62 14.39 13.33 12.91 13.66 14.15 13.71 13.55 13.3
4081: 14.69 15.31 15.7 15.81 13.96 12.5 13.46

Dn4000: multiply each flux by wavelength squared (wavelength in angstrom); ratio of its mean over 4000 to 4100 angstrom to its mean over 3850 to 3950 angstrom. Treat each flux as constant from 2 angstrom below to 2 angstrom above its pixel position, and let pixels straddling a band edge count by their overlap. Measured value 1.90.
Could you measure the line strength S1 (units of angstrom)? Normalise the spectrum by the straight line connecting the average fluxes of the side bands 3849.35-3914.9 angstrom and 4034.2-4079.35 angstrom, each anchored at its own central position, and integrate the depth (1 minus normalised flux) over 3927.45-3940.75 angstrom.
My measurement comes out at 5.8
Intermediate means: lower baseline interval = 8.35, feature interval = 5.64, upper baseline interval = 13.7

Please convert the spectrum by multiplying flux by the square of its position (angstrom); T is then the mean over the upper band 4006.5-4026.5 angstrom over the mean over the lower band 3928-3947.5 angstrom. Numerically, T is 2.36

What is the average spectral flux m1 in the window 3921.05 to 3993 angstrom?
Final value 8.69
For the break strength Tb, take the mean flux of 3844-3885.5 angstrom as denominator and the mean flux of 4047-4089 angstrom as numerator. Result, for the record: 1.9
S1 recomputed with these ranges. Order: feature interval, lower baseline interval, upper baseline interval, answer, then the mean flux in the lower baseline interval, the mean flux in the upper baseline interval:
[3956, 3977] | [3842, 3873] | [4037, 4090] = 6.8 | 7.43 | 14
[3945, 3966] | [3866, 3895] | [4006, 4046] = 4.2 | 7.87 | 14.5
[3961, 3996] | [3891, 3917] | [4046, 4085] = 4.9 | 9.85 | 13.8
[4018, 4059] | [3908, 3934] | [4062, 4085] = -4.5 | 8.64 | 14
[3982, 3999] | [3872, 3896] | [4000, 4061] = -1.6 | 7.93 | 14.3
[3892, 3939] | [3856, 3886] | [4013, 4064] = 2.6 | 7.41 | 14.2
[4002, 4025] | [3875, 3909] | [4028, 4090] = -4.4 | 8.61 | 14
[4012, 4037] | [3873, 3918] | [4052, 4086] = -4.4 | 8.97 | 13.8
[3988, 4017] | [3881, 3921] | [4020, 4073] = -4.1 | 9.38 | 14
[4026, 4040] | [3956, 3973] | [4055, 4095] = -3.1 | 7.14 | 14.3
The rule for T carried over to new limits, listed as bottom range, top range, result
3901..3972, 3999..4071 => 1.81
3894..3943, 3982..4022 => 1.78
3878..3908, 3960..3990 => 1.12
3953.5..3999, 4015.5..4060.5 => 1.42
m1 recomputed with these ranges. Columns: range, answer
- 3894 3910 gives 9.64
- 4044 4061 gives 13.6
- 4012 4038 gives 14.7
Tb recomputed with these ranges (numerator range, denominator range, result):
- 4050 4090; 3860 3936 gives 1.68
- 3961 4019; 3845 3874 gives 1.60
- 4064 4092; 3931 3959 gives 1.80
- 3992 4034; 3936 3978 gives 1.85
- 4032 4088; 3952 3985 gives 1.58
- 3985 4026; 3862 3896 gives 1.83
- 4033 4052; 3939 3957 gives 1.54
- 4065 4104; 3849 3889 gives 1.91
